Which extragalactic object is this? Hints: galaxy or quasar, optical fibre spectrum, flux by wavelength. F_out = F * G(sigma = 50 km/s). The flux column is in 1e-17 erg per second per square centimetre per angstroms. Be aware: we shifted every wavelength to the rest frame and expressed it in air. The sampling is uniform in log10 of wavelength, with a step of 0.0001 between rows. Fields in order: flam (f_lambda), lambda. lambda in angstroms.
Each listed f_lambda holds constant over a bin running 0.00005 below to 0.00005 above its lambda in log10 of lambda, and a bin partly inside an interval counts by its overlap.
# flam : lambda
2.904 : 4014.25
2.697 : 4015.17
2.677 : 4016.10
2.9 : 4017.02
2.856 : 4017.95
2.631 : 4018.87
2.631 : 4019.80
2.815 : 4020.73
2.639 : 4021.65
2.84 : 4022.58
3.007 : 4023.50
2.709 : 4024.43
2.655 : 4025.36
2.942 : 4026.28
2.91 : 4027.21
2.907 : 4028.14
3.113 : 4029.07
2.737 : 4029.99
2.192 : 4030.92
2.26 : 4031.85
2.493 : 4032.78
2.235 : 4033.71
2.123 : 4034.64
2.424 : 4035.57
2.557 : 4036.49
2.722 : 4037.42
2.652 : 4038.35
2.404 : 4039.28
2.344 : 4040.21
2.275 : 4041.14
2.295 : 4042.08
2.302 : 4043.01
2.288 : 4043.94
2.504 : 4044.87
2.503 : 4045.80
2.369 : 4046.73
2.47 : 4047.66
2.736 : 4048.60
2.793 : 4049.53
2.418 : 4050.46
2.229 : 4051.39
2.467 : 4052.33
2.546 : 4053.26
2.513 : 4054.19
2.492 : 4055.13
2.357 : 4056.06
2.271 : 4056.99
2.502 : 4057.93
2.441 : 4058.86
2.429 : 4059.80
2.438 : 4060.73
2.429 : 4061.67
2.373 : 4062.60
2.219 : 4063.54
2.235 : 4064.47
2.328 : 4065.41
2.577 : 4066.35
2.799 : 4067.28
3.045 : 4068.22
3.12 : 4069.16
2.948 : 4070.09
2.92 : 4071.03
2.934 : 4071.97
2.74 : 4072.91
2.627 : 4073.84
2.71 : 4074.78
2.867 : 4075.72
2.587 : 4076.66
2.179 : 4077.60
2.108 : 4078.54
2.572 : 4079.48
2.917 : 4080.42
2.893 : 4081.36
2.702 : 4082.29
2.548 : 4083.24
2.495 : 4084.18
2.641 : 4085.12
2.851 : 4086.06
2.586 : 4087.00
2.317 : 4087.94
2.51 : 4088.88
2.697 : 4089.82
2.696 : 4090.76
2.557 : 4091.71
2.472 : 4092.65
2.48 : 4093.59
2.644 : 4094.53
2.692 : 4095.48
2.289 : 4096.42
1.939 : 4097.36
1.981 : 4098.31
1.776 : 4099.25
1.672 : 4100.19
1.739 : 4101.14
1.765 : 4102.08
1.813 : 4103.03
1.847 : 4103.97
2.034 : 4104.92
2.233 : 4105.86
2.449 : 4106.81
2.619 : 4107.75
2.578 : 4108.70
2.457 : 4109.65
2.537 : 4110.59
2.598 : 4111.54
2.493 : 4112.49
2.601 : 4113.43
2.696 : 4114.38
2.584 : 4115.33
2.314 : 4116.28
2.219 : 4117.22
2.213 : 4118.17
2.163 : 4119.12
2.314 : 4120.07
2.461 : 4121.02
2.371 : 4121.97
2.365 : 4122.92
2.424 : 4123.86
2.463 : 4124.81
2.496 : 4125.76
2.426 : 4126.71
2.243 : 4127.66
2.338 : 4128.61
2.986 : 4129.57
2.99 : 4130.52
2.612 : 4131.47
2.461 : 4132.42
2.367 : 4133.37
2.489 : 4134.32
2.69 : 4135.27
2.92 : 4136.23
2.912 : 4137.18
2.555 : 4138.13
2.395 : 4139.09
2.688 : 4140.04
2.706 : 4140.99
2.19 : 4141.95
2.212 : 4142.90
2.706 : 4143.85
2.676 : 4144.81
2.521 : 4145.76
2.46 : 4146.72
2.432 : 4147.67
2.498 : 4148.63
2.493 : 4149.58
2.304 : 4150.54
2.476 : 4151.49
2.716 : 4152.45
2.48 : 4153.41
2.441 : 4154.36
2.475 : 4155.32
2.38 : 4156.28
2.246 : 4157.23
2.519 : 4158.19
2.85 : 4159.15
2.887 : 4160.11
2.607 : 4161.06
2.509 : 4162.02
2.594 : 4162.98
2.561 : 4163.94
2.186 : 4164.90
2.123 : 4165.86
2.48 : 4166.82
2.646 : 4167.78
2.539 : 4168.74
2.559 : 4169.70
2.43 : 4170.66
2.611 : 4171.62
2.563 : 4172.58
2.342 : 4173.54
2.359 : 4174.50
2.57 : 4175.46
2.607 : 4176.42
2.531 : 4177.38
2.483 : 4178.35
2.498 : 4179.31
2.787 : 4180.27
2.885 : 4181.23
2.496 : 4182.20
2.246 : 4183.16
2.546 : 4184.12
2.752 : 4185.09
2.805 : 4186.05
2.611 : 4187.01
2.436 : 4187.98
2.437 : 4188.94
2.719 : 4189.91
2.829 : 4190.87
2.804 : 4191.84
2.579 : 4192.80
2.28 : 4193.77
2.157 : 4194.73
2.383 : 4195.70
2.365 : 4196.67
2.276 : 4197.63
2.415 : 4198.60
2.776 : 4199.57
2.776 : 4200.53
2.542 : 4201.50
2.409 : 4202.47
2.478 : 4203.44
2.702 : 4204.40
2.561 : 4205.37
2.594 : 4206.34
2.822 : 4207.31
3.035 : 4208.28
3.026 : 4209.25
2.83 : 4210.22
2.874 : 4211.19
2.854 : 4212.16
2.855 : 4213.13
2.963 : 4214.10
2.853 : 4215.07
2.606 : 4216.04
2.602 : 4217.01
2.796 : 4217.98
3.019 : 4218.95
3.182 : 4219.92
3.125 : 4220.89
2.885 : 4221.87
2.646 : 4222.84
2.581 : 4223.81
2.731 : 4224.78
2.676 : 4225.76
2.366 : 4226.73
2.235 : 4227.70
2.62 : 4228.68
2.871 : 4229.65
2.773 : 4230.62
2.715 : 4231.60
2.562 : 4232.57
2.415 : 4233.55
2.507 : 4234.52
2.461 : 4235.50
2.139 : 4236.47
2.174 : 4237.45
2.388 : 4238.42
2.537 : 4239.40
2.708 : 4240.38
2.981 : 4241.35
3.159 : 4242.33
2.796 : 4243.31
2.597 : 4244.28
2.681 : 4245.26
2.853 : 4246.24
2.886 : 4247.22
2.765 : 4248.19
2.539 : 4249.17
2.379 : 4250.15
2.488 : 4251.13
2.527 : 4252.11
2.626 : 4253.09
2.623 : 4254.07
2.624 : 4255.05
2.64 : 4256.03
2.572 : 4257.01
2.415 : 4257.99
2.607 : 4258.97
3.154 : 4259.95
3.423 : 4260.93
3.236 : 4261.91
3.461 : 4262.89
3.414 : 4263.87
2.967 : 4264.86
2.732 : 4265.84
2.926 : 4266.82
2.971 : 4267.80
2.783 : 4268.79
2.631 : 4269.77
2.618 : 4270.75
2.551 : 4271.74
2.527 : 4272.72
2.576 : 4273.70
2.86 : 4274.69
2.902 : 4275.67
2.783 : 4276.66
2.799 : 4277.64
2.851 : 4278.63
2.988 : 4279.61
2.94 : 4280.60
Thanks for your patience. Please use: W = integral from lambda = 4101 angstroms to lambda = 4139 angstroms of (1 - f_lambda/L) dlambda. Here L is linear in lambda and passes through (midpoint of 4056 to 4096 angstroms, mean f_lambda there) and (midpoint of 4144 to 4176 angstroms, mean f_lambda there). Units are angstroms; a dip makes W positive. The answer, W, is 1.8 angstroms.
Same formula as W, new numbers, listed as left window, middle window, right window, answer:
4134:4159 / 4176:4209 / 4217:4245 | 0.3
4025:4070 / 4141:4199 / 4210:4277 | 3.1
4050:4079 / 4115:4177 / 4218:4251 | 2.5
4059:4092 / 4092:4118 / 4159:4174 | 3.1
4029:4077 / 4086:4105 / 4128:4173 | 2.1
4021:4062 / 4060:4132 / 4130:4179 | 1.7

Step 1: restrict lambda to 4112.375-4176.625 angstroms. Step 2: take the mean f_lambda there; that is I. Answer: 2.5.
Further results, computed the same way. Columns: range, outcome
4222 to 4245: 2.6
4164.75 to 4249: 2.63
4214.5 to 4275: 2.72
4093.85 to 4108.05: 2.1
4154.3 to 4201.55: 2.53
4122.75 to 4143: 2.55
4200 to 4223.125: 2.79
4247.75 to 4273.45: 2.78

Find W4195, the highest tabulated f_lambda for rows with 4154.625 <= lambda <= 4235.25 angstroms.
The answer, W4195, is 3.182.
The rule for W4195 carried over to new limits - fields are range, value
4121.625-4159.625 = 2.99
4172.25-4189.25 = 2.885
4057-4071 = 3.12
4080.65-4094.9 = 2.893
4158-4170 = 2.887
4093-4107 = 2.692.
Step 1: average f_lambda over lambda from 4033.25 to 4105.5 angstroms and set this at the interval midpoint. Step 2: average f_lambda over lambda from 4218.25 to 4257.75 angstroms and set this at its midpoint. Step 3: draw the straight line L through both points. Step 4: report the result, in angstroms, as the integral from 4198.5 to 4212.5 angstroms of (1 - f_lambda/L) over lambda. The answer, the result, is -0.6 angstroms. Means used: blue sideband 2.45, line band 2.72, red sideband 2.65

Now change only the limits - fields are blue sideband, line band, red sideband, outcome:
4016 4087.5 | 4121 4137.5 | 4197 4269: 0.55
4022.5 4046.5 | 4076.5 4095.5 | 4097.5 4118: -2.04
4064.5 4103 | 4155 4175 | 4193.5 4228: 0.92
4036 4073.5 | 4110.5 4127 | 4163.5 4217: 0.83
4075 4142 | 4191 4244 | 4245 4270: 1.03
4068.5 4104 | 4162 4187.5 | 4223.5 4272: 0.70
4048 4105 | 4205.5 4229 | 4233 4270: -0.88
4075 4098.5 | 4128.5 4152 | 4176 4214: 0.10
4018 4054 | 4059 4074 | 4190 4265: -0.29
